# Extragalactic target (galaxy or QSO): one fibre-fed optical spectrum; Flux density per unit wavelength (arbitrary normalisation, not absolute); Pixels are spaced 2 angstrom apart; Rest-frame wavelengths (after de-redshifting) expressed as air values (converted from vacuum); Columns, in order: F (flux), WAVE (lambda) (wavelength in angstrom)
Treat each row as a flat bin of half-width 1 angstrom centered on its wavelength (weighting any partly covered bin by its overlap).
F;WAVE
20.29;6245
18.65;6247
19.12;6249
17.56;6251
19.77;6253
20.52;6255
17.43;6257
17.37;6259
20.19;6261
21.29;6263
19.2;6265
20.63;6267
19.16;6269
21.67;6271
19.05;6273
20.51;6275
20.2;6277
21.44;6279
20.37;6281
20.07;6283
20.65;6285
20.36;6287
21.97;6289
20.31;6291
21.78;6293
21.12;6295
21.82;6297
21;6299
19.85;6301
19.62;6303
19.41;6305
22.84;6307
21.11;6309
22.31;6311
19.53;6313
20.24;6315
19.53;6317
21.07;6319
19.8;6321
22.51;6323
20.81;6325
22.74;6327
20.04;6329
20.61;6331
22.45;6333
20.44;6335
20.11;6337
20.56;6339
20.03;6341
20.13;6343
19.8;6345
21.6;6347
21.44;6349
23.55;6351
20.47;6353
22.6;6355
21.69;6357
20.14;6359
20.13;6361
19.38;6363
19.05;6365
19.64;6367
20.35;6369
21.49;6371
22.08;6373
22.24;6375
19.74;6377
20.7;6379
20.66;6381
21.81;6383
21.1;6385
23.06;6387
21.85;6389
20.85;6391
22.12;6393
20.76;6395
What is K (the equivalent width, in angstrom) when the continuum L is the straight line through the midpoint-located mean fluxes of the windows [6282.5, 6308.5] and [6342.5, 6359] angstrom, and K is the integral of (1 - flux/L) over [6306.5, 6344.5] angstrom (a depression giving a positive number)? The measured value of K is 0.5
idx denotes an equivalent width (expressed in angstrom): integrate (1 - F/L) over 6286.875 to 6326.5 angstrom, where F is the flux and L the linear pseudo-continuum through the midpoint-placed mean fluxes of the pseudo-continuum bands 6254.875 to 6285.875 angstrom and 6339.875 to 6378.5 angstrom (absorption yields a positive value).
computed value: -1.1 angstrom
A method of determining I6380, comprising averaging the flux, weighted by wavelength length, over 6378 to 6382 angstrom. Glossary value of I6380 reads 20.7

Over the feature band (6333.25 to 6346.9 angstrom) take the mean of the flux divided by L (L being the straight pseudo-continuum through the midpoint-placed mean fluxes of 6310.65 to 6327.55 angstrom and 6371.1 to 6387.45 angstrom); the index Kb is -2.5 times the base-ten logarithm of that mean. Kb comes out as 0.03 mag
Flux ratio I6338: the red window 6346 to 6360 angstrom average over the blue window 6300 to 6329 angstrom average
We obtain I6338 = 1.0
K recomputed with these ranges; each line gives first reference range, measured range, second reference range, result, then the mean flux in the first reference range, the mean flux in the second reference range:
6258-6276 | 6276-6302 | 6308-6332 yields -0.7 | 19.9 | 20.9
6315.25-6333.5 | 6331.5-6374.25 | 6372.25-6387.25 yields 0.7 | 21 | 21.3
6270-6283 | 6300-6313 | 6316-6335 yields 0.0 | 20.5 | 21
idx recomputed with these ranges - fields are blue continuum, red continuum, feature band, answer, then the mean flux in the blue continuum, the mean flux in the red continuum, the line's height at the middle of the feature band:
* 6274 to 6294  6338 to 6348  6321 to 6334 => -0.6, 20.8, 20.4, 20.5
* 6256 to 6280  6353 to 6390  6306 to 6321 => -0.4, 19.8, 21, 20.3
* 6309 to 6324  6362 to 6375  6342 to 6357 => -0.6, 20.7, 20.5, 20.6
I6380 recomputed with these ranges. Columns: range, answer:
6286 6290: 21.2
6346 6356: 21.9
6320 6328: 21.5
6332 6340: 20.9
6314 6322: 20.2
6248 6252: 18.3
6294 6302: 20.9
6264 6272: 20.2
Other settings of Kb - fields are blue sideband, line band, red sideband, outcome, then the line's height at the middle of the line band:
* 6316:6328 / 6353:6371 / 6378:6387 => 0.040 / 21.2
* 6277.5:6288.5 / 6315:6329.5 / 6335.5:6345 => -0.031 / 20.3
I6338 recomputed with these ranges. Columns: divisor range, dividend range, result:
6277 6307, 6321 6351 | 1.01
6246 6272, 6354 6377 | 1.07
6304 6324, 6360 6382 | 0.98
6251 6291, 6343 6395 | 1.05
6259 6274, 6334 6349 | 1.02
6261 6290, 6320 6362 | 1.03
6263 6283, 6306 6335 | 1.04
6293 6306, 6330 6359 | 1.02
